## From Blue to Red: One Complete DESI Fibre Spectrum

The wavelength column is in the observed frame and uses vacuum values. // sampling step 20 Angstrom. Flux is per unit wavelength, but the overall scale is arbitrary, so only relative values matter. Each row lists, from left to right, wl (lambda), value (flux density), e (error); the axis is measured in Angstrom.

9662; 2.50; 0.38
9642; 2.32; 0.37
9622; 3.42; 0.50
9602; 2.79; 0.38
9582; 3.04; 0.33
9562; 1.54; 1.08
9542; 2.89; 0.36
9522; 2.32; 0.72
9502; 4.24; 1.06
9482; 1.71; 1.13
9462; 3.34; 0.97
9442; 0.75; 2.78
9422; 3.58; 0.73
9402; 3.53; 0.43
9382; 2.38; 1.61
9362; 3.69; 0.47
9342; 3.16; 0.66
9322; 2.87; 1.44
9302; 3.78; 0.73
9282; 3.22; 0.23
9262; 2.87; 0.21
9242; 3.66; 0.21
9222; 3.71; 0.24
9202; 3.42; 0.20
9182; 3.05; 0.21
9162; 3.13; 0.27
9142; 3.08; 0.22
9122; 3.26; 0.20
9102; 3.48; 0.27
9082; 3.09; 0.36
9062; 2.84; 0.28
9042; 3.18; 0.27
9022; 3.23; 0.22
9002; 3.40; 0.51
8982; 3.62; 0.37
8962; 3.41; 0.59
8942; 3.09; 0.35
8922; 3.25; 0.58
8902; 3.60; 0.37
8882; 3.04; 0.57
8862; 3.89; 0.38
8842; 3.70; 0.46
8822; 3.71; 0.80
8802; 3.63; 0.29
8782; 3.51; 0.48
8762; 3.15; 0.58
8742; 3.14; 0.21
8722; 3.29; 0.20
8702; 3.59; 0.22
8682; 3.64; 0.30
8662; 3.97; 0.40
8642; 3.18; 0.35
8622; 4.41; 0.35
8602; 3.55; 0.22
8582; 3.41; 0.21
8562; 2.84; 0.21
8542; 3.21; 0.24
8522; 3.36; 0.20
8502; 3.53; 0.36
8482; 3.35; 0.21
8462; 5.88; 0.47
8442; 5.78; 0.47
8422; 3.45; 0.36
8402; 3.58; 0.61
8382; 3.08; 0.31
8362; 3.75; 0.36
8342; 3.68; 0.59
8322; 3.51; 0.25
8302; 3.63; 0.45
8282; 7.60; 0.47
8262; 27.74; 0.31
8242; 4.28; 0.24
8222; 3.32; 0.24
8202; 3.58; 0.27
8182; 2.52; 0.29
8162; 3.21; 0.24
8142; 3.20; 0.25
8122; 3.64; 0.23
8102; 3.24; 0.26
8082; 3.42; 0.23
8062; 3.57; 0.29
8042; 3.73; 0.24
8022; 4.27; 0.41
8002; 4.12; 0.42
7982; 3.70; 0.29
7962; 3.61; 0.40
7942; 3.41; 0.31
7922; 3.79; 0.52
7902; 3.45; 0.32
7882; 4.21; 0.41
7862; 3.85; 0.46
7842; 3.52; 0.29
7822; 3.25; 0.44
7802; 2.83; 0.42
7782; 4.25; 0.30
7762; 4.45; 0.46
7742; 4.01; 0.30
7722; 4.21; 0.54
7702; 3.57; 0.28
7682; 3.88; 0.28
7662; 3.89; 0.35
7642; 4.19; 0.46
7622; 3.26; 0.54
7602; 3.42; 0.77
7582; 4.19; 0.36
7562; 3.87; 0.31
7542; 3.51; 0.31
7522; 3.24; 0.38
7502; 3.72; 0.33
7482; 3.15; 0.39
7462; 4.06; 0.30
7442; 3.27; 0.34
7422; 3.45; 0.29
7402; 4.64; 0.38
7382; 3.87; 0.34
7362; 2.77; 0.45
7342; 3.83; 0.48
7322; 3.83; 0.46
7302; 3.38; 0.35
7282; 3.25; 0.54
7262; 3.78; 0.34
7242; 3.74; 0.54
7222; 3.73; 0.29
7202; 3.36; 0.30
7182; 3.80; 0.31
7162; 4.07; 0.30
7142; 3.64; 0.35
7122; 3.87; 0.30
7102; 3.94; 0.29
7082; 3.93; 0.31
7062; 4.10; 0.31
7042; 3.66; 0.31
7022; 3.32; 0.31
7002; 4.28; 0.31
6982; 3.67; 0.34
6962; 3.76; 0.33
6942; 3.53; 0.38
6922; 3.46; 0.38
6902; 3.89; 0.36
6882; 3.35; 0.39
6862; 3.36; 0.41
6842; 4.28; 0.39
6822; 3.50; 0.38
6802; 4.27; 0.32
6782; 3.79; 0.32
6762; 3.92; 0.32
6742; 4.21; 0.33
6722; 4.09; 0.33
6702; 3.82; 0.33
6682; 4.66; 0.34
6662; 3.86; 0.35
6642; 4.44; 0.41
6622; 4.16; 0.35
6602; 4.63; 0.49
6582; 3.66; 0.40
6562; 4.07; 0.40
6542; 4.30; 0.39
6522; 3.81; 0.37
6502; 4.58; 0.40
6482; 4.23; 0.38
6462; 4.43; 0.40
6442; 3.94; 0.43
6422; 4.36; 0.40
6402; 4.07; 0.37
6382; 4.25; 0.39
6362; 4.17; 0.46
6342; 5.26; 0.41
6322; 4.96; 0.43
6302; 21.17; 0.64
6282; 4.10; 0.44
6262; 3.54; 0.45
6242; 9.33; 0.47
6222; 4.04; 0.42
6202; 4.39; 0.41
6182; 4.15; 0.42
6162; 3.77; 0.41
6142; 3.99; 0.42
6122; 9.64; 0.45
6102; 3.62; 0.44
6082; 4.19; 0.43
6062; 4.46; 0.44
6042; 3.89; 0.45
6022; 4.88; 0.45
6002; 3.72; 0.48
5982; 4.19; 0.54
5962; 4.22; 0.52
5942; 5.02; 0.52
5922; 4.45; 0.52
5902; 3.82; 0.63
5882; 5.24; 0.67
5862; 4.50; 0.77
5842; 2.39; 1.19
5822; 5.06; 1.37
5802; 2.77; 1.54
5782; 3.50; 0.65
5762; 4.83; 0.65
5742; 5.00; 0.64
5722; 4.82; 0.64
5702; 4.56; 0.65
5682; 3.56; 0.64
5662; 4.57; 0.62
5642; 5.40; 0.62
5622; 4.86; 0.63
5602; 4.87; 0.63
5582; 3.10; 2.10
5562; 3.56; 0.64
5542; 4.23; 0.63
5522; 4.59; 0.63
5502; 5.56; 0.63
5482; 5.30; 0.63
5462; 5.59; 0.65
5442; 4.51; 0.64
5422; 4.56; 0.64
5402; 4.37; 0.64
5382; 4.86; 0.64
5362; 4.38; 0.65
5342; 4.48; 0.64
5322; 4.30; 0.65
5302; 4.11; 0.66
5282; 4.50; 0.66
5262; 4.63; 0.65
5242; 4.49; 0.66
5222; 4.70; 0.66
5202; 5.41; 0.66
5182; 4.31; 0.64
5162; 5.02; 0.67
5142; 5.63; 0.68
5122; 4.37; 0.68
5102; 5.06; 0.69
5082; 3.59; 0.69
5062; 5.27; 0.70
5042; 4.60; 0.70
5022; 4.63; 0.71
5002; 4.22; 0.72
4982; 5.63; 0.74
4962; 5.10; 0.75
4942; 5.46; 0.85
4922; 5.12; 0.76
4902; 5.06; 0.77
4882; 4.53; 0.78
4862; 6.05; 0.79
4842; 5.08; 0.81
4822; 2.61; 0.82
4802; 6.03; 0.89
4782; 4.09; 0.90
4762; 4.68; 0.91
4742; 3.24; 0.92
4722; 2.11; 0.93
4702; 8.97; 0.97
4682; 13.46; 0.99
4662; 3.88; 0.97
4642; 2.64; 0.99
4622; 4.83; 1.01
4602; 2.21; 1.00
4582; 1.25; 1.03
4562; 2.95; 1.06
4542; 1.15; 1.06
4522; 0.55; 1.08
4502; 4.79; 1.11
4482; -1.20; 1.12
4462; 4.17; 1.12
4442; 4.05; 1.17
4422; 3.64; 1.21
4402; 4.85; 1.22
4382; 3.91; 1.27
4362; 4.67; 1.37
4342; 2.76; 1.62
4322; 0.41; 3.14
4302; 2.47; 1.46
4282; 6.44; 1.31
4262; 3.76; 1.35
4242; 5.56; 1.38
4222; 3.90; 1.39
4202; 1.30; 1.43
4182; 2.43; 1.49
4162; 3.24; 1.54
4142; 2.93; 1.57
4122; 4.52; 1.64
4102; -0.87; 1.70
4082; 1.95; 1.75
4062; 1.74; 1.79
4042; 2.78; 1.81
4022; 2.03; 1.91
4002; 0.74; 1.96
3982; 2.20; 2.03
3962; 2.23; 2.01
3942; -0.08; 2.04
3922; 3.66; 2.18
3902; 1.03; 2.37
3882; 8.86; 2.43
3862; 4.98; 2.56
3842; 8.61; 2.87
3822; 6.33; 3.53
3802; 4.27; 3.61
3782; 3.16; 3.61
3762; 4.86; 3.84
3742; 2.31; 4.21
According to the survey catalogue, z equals 0.26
